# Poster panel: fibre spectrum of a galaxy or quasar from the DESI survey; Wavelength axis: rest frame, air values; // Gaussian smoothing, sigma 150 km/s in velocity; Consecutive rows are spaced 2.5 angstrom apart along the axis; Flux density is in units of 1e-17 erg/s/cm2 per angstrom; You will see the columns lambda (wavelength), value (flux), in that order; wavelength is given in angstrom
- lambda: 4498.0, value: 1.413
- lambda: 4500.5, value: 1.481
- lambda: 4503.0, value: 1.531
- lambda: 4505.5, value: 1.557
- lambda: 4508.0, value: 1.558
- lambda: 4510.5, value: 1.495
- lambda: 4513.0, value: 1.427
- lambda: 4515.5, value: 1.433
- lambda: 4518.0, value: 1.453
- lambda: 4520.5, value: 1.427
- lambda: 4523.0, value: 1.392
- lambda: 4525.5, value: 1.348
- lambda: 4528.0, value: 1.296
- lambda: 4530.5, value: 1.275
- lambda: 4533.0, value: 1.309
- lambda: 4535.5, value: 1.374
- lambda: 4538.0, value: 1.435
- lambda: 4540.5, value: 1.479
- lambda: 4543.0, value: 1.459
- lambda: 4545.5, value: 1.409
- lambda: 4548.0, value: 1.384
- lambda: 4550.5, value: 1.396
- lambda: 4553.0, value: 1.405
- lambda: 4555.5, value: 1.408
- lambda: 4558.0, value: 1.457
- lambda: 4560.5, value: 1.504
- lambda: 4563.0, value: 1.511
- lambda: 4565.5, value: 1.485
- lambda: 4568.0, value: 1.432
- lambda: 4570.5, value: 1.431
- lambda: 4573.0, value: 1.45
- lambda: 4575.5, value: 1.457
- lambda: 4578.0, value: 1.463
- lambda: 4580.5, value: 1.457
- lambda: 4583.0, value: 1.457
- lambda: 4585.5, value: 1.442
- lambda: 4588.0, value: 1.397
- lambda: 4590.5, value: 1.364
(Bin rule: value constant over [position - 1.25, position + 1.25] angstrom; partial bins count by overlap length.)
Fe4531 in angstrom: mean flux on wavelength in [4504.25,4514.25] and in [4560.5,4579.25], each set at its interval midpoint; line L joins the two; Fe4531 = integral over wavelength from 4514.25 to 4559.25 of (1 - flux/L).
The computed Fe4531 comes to 2.8 angstrom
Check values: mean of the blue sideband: 1.51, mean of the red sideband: 1.46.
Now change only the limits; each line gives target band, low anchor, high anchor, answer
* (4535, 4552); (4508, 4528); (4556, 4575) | 0.3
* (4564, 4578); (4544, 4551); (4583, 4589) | -0.4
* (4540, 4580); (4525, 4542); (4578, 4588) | -1.1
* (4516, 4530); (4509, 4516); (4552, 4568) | 0.7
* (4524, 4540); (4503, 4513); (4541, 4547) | 1.3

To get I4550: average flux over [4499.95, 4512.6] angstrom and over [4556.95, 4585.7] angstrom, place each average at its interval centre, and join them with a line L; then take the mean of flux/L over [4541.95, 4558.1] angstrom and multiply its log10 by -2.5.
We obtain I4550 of 0.05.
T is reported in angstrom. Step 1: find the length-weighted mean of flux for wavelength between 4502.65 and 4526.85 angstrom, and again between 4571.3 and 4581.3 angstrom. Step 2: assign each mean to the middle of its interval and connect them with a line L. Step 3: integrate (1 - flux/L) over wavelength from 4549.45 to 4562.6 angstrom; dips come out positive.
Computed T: 0.2 angstrom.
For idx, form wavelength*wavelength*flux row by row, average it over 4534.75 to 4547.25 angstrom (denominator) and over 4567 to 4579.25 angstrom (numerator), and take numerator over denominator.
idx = 1.03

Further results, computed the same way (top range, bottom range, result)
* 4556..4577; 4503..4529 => 1.04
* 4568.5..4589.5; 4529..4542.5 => 1.07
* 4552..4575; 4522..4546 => 1.07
